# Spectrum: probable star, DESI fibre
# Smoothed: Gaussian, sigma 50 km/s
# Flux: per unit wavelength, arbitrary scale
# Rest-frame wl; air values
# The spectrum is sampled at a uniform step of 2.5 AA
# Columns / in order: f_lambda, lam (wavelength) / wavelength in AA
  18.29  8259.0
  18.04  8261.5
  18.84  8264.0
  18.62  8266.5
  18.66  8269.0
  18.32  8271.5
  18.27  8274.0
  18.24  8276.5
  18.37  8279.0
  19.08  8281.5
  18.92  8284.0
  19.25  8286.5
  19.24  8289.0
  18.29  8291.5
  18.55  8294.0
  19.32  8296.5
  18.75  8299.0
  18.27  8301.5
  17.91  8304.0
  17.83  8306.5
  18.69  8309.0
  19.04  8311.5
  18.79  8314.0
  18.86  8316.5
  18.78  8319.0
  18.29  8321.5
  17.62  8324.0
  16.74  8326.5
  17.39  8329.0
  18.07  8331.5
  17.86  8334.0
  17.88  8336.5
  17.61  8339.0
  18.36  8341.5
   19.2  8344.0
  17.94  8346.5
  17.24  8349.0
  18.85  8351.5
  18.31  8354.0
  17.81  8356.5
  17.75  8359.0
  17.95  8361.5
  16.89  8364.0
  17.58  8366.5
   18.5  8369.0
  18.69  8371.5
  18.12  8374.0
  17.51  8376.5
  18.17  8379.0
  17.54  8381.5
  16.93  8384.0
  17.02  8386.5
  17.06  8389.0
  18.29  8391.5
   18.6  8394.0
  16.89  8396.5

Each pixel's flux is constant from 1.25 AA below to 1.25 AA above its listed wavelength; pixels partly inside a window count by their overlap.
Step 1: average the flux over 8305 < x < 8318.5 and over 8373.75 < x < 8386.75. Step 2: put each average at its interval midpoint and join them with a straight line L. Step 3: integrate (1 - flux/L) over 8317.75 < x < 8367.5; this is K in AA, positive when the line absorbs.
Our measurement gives 0.6 AA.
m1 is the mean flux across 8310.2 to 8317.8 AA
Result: 18.9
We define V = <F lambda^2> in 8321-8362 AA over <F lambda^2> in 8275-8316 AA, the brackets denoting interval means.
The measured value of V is 1.0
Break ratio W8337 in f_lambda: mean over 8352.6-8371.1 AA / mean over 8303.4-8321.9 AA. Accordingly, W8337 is 0.96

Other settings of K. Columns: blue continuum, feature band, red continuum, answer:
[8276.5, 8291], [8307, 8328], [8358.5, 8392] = 0.1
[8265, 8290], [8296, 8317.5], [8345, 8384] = -0.2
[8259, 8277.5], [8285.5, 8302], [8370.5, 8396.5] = -0.5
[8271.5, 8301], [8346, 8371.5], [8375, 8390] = -0.3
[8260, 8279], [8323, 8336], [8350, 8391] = 0.4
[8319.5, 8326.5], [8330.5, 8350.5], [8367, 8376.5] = -0.1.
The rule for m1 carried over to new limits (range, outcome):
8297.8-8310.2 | 18.3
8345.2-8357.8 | 18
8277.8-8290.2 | 19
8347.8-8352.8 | 18.1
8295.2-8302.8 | 18.8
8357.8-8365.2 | 17.5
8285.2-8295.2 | 18.8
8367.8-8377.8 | 18.2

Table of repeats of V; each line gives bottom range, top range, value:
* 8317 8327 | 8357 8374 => 1.00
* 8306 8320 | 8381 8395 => 0.96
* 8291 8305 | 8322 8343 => 0.96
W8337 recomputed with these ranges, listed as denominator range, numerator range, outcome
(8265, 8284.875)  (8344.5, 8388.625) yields 0.96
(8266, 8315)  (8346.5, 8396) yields 0.96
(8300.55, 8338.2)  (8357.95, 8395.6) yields 0.98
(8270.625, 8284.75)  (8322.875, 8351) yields 0.96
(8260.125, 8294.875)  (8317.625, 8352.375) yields 0.97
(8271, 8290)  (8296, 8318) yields 0.99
